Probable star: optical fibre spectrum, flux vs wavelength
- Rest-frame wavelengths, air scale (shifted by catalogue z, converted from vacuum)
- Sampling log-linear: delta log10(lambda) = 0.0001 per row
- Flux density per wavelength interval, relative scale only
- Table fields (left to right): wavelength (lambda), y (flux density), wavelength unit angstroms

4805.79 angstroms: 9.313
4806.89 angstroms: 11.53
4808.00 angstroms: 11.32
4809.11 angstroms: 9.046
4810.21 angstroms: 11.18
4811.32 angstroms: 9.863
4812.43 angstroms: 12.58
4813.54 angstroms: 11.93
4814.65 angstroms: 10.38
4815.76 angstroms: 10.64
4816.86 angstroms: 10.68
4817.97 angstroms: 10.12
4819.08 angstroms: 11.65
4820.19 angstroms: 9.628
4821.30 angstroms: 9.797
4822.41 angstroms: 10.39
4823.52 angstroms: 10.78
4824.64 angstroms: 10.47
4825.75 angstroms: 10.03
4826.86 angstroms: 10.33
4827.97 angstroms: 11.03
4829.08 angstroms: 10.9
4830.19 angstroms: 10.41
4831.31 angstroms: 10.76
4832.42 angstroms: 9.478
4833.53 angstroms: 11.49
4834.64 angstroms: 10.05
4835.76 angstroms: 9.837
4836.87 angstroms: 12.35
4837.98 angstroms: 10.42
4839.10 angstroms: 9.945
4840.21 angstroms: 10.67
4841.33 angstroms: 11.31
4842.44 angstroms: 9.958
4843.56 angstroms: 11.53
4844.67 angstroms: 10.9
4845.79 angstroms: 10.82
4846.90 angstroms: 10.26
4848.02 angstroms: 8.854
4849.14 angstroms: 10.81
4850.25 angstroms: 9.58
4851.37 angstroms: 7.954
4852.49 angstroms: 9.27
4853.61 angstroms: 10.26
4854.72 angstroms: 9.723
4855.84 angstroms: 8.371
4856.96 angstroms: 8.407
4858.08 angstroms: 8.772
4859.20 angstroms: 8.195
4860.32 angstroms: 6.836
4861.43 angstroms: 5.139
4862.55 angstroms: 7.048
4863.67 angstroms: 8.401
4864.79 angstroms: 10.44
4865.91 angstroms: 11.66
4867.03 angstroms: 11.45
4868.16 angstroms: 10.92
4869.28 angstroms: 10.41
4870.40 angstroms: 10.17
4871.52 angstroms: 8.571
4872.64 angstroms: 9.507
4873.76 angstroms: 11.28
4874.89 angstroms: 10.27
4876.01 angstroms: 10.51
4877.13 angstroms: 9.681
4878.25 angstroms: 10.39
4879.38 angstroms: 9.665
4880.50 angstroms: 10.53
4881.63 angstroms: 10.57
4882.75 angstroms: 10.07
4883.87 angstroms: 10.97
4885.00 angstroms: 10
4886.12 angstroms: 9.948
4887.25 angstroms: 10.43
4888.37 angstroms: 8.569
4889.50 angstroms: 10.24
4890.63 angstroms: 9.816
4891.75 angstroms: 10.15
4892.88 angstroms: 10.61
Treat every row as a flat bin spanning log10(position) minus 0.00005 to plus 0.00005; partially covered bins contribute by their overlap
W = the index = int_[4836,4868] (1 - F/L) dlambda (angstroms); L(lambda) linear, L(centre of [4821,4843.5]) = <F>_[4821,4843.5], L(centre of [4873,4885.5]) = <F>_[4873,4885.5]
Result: 2.5 angstroms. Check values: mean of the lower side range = 10.5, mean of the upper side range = 10.3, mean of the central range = 9.64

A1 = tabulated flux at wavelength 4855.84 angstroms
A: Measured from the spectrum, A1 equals 8.371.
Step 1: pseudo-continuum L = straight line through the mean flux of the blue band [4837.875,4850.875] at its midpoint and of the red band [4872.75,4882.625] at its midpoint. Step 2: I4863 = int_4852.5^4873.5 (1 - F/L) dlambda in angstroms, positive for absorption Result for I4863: 2.4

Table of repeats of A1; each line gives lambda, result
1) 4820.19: 9.628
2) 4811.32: 9.863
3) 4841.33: 11.31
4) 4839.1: 9.945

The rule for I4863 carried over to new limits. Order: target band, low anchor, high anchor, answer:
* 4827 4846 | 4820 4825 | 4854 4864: -2.8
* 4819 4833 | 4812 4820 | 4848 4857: 0.2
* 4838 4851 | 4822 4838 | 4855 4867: -1.0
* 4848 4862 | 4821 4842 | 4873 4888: 2.4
